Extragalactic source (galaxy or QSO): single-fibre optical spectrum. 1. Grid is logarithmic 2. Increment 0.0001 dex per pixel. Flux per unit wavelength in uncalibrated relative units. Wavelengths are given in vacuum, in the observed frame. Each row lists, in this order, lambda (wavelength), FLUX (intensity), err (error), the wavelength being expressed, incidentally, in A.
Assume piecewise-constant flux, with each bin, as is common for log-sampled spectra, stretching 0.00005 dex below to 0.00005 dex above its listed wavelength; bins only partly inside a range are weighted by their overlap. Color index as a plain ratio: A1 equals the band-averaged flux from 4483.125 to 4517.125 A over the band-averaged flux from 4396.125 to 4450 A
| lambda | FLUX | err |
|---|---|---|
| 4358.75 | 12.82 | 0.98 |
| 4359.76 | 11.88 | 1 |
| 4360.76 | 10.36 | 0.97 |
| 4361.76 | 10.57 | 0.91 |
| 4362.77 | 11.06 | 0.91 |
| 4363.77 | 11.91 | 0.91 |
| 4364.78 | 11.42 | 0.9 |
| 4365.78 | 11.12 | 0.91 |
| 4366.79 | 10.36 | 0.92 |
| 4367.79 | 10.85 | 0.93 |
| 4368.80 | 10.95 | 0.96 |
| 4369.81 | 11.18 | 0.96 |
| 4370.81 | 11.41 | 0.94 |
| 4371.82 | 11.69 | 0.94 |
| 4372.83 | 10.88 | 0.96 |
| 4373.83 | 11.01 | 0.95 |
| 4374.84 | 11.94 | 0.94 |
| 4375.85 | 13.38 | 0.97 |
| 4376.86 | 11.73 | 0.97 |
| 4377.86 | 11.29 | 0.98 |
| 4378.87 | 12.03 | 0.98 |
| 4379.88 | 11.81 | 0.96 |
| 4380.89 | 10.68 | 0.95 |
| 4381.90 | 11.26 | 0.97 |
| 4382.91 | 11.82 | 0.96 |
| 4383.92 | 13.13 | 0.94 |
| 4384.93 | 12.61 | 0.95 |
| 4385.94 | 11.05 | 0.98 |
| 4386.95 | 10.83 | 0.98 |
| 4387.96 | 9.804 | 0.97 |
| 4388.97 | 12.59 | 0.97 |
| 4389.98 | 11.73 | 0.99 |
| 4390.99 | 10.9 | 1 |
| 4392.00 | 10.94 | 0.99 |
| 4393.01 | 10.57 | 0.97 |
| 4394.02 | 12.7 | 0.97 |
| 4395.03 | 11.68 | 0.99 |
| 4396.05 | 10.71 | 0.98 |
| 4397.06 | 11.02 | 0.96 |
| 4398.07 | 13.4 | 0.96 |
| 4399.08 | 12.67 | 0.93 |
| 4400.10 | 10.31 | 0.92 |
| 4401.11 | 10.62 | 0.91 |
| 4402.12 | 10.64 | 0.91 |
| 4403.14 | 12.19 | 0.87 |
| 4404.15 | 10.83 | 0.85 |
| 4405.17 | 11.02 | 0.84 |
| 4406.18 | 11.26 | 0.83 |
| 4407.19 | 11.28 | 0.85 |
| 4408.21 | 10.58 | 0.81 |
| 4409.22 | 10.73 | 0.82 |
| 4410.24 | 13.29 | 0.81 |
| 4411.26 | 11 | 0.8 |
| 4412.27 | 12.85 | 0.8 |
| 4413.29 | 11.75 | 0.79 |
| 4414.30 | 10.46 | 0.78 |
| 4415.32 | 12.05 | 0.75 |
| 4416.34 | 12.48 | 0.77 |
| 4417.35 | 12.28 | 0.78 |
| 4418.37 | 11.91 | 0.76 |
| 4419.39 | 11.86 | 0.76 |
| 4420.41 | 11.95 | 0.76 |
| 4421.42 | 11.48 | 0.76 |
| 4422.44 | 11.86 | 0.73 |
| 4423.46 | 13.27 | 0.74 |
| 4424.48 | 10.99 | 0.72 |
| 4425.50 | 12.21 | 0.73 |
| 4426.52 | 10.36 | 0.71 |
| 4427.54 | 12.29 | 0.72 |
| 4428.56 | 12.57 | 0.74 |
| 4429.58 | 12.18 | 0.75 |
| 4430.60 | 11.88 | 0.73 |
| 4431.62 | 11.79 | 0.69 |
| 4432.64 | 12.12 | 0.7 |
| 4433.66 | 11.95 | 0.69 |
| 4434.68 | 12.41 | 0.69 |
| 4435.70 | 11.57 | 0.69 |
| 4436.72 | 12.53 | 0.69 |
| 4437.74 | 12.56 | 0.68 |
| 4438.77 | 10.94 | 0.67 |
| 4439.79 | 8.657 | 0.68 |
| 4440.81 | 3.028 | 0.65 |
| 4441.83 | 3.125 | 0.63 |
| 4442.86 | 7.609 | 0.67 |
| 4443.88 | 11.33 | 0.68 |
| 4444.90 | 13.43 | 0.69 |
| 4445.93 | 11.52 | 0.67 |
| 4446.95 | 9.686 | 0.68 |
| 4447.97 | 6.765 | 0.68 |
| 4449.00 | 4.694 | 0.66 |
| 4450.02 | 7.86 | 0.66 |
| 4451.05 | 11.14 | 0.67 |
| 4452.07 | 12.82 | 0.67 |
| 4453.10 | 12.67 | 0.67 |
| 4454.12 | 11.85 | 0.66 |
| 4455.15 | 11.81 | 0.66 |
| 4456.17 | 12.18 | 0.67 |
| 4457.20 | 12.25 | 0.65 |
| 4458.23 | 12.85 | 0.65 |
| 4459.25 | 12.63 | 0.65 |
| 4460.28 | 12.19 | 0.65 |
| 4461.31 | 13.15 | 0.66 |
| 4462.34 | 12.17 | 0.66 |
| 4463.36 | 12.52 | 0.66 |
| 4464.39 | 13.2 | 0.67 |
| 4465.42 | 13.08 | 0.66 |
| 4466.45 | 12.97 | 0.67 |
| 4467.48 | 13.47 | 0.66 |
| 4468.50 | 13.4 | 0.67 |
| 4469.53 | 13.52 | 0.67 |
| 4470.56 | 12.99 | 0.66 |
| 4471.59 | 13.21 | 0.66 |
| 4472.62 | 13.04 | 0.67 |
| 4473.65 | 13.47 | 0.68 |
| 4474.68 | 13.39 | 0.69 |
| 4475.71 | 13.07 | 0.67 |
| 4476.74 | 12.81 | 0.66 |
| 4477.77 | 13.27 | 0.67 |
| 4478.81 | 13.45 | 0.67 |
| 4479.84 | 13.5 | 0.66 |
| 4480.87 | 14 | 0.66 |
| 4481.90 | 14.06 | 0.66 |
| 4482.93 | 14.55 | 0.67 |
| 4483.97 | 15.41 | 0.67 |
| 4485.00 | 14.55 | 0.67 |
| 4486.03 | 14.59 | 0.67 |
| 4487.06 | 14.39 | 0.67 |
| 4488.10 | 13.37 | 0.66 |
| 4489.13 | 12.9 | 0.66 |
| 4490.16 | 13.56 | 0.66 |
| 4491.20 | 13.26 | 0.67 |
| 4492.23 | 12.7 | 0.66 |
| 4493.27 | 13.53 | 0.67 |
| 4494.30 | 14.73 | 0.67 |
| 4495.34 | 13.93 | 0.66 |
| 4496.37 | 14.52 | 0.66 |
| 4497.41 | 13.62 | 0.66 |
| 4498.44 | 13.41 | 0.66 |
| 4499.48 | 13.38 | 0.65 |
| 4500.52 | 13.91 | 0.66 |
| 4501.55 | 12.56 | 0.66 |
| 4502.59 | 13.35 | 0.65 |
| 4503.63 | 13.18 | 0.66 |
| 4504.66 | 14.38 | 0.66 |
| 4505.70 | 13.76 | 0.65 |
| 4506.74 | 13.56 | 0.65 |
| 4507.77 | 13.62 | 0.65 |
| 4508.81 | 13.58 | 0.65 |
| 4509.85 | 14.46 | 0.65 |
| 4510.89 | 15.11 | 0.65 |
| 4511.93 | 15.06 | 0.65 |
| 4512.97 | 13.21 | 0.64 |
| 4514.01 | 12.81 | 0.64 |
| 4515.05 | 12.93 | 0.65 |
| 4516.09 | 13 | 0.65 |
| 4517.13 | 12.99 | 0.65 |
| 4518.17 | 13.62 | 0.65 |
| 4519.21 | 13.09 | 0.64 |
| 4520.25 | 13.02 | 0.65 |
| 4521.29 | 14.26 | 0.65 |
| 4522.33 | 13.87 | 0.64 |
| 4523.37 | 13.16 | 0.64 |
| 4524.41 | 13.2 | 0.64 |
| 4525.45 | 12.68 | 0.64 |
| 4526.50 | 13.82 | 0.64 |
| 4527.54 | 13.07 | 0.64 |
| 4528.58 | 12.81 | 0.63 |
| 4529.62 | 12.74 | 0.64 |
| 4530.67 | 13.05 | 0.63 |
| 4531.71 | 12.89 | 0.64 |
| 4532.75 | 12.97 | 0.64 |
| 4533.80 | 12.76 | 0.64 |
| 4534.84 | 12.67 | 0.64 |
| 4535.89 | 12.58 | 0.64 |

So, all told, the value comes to 1.25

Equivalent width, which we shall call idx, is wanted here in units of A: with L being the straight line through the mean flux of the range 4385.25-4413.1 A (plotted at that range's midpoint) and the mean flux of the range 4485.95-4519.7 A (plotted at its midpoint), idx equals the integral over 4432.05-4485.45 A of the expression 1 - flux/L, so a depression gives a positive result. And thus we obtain 3.58 A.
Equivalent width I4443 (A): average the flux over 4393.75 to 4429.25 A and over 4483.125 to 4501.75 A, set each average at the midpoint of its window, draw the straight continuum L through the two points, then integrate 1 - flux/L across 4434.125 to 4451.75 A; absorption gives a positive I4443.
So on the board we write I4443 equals 4.38 A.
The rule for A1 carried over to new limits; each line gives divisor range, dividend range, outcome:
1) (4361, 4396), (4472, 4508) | 1.20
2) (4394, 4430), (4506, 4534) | 1.15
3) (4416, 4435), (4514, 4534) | 1.10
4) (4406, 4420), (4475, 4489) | 1.19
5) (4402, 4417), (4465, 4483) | 1.16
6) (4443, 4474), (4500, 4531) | 1.13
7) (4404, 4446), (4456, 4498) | 1.20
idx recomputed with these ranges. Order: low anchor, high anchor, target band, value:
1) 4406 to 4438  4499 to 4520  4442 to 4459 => 2.6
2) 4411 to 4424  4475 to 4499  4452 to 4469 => 0.6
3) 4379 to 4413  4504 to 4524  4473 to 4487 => -0.9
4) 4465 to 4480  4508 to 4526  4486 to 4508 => -0.4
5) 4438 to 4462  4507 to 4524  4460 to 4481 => -3.4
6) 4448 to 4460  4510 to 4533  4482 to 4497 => -2.2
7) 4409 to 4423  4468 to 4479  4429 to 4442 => 1.8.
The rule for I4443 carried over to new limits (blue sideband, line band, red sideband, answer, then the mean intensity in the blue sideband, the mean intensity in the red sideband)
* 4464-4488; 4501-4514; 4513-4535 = -0.47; 13.6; 13.1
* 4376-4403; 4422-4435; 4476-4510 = 0.39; 11.5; 13.7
